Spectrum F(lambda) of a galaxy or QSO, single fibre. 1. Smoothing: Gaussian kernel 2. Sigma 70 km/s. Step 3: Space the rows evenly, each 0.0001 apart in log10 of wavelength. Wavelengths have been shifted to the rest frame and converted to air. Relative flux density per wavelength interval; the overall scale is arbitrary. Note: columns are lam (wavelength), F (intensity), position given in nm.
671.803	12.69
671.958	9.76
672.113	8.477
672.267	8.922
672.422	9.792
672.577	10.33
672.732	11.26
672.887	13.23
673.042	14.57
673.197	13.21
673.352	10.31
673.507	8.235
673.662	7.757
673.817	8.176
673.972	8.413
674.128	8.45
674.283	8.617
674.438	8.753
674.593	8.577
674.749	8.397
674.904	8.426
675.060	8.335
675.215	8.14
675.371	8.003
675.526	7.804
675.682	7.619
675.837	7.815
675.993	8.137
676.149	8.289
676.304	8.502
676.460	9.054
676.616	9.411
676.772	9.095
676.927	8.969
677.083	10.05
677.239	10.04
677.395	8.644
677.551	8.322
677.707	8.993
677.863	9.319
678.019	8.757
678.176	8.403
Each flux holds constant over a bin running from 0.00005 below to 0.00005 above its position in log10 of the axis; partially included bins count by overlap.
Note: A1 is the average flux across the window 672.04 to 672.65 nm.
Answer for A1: 9.39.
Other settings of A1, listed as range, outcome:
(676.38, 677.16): 9.31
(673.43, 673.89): 8.06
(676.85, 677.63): 9.2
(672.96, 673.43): 12.7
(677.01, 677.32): 10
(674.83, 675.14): 8.37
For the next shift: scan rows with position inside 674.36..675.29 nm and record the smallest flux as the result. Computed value 8.14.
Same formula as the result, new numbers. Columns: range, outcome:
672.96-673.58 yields 8.235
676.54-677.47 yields 8.644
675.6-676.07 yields 7.619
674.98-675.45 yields 8.003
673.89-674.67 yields 8.413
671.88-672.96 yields 8.477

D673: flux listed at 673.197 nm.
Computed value 13.21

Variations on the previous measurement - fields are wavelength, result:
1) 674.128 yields 8.45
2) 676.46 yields 9.054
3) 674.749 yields 8.397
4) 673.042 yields 14.57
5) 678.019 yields 8.757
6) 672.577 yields 10.33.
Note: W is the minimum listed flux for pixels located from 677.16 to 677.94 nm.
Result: 8.322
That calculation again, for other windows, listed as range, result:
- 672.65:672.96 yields 11.26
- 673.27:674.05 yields 7.757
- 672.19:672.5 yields 8.922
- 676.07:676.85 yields 8.289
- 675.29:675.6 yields 7.804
